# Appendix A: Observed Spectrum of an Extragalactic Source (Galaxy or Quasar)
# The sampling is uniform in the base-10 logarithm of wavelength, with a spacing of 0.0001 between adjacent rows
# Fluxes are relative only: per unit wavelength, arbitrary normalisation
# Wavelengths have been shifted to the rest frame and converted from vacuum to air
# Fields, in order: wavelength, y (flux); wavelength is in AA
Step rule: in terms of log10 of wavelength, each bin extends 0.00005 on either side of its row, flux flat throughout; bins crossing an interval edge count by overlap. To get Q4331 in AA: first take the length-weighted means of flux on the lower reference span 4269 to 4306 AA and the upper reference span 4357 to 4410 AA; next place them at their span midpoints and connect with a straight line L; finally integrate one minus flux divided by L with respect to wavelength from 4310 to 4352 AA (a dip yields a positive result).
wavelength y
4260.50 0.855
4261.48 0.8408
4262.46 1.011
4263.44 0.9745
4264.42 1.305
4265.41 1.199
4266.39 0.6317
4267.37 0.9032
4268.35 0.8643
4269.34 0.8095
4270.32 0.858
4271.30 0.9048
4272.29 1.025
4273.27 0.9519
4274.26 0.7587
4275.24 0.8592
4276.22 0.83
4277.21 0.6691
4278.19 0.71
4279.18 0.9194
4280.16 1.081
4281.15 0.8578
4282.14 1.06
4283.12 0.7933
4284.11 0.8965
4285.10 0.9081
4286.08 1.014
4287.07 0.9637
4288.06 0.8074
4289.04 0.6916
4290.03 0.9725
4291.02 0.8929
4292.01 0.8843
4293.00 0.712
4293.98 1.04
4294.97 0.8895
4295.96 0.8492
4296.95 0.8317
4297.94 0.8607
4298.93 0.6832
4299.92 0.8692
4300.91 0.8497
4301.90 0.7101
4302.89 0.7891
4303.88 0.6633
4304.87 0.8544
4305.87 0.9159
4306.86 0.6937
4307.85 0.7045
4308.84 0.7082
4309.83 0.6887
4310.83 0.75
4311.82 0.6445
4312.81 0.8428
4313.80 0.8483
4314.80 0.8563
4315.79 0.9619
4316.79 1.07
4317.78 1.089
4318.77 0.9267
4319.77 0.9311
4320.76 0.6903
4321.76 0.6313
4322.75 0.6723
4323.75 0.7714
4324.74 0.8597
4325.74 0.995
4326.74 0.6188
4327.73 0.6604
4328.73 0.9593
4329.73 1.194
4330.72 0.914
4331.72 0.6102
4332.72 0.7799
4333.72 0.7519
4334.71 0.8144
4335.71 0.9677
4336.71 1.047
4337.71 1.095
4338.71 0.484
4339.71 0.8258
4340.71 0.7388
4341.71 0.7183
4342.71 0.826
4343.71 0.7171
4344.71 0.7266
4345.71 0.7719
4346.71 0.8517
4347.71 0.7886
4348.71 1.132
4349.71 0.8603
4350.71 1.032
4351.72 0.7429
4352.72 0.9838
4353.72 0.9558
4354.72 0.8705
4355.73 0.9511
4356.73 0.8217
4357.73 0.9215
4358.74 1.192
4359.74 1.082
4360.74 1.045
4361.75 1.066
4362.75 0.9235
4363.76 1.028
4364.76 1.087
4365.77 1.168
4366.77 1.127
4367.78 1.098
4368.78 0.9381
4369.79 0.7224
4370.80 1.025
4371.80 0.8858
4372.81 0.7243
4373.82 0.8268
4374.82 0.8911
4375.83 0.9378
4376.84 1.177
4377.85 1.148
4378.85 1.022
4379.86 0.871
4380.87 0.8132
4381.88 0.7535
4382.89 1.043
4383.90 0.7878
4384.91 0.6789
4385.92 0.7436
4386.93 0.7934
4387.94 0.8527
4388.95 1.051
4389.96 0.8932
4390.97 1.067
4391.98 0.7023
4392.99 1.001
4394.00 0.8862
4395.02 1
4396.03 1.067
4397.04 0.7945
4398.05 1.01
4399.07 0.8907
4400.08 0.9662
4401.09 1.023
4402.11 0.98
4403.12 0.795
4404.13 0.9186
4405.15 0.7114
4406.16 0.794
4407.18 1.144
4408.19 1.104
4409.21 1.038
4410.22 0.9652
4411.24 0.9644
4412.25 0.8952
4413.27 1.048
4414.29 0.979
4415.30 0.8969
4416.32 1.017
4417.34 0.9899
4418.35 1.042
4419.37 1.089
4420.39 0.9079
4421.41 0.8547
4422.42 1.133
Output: 2.86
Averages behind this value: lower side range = 0.858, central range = 0.837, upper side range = 0.946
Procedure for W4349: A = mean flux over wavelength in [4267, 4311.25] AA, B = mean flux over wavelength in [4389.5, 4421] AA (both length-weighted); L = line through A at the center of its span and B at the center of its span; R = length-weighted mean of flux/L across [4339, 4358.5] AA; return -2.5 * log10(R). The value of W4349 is 0.06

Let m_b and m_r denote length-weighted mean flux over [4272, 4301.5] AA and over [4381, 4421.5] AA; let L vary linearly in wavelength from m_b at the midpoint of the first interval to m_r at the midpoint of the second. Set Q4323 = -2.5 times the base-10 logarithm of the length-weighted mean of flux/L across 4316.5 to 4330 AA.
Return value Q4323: 0.04 mag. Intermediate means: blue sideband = 0.87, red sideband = 0.928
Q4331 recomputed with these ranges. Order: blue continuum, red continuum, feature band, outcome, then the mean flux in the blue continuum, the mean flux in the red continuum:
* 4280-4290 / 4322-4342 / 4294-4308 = 1.1 AA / 0.904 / 0.822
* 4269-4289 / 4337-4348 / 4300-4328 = 0.8 AA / 0.88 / 0.781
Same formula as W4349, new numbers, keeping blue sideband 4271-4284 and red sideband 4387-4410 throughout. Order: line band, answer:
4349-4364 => -0.056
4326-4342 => 0.099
